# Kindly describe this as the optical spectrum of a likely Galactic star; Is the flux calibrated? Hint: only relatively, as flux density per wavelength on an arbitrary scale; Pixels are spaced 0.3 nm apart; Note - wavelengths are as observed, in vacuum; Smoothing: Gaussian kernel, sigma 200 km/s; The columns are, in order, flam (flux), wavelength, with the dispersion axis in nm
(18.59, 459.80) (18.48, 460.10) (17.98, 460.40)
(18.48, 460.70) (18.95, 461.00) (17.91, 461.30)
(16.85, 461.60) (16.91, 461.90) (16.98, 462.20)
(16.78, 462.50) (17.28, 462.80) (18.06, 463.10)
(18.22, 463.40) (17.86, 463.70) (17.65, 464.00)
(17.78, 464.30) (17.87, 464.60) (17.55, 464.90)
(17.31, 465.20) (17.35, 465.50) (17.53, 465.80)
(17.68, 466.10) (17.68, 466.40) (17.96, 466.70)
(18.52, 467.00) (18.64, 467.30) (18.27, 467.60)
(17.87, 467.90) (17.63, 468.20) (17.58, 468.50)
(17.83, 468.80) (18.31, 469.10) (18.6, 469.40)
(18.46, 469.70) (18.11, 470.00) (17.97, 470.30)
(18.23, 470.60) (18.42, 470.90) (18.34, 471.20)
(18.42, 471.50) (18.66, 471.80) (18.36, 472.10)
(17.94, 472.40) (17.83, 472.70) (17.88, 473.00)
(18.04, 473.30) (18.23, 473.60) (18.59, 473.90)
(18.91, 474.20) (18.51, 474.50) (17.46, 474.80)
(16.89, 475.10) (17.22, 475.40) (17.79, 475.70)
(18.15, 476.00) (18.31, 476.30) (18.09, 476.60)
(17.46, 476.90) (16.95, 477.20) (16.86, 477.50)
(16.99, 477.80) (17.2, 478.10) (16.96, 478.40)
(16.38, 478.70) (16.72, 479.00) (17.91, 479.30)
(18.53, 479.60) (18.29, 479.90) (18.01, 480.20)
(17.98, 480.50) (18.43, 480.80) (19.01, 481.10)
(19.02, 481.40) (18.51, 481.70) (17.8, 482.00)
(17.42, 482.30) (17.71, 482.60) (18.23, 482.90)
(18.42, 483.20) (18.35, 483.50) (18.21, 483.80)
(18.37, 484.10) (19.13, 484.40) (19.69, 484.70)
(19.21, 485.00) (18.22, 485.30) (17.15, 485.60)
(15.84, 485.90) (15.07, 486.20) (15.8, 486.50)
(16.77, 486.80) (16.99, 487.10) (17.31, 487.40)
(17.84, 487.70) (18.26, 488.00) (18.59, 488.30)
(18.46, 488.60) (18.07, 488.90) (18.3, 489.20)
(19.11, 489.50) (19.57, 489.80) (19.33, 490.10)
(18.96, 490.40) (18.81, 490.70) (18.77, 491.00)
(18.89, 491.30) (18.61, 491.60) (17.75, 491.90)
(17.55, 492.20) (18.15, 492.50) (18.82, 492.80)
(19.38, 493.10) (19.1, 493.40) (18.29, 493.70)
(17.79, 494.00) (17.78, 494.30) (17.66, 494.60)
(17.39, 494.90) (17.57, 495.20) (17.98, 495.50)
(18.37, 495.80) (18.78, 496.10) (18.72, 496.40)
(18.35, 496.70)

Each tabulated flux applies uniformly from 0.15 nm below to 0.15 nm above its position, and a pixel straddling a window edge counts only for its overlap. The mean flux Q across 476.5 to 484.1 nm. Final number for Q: 17.8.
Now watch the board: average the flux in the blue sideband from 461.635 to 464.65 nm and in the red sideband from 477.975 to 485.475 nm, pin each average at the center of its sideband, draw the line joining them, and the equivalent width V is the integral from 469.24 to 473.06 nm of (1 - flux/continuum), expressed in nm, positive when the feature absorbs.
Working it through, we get -0.10 nm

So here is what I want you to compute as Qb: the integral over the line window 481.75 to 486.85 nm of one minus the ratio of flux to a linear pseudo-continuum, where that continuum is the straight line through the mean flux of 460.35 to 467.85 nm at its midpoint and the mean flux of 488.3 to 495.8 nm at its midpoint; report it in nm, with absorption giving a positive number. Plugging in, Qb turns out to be 0.13 nm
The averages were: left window 17.8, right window 18.4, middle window 17.8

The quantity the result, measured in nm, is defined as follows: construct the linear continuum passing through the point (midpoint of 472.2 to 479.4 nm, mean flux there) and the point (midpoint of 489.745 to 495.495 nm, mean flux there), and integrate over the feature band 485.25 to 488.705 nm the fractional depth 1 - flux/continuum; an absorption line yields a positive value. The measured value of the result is 0.19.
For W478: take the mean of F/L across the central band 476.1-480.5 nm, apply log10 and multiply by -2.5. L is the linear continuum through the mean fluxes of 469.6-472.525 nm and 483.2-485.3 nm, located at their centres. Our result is 0.063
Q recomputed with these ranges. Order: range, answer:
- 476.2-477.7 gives 17.5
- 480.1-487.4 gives 17.9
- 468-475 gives 18.2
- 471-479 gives 17.8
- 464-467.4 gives 17.8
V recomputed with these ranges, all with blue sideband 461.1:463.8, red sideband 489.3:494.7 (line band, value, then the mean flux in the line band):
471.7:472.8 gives -0.02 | 18.2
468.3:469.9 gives -0.04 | 18.1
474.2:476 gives 0.02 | 17.7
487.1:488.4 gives 0.04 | 17.9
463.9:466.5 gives -0.01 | 17.6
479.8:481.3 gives -0.02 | 18.4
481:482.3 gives -0.02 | 18.4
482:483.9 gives 0.02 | 18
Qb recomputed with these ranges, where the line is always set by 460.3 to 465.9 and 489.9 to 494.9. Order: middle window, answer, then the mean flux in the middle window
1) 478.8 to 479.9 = 0.02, 17.7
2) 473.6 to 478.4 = 0.08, 17.7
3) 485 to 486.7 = 0.15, 16.7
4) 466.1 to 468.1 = -0.04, 18.1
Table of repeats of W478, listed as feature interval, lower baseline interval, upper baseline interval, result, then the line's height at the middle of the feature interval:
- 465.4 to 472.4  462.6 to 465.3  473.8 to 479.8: -0.03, 17.7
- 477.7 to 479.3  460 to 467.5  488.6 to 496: 0.07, 18.1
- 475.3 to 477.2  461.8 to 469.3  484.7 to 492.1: 0.01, 17.9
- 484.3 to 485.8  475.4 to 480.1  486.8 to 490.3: -0.03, 18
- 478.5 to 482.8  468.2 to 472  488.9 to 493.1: 0.03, 18.4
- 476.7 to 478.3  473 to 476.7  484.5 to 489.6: 0.05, 17.9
